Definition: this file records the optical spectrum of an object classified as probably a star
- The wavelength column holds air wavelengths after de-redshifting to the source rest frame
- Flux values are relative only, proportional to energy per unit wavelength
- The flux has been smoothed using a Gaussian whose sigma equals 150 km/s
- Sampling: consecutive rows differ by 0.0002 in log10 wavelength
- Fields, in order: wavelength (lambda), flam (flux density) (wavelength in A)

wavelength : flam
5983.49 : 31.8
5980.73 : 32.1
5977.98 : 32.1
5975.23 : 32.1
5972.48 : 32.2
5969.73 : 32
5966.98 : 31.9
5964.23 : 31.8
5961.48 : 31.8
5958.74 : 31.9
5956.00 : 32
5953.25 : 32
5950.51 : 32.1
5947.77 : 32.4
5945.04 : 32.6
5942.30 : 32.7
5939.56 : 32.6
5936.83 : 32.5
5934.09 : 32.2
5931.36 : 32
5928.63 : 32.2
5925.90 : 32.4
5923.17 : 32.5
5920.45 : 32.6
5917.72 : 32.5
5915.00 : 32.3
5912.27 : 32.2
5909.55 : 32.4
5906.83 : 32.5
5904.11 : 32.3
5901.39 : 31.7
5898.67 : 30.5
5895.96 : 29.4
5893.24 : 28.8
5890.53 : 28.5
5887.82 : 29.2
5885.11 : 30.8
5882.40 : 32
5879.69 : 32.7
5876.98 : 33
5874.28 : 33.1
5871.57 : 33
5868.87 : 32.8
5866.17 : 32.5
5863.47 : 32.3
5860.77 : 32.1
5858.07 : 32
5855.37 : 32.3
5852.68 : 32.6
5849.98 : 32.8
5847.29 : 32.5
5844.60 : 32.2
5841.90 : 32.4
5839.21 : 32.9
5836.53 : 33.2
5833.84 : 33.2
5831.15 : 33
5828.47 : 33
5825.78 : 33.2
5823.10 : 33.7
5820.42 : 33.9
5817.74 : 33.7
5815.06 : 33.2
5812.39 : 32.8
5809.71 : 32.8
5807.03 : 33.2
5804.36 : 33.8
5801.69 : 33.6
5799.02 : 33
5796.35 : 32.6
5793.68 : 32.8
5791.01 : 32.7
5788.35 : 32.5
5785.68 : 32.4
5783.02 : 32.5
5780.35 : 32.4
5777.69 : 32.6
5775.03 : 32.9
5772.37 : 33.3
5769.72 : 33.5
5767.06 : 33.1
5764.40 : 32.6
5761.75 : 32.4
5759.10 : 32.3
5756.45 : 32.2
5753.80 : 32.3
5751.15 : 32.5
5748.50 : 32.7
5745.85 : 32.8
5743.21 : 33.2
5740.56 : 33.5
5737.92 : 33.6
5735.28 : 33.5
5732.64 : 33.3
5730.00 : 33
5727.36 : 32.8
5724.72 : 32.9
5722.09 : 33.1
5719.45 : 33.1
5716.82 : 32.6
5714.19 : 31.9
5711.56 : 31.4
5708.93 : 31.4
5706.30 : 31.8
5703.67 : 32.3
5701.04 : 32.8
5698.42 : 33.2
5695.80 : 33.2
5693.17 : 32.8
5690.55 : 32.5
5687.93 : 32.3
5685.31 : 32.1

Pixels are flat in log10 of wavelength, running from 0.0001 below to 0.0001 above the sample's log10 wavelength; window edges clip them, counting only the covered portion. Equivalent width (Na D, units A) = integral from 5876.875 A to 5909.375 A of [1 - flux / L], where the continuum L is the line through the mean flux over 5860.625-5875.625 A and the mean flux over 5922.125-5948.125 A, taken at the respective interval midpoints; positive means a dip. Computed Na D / 1.6 A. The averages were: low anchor 32.7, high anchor 32.4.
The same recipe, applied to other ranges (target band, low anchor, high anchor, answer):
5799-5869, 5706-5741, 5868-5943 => -1.6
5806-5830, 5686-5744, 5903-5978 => -0.6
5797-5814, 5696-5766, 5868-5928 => -0.5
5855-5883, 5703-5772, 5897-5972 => -0.2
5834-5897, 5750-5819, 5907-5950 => 1.3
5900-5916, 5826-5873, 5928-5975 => 0.1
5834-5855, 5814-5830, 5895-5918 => 0.2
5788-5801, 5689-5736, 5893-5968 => -0.2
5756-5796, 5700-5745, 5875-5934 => -0.4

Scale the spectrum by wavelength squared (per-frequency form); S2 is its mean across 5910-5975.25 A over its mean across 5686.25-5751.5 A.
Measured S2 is 1.06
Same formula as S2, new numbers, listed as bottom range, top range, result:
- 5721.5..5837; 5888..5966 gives 1.01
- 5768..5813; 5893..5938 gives 1.01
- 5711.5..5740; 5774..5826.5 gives 1.03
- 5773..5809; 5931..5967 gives 1.03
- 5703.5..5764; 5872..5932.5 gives 1.03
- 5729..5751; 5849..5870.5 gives 1.02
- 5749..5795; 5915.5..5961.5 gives 1.05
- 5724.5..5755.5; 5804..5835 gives 1.04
